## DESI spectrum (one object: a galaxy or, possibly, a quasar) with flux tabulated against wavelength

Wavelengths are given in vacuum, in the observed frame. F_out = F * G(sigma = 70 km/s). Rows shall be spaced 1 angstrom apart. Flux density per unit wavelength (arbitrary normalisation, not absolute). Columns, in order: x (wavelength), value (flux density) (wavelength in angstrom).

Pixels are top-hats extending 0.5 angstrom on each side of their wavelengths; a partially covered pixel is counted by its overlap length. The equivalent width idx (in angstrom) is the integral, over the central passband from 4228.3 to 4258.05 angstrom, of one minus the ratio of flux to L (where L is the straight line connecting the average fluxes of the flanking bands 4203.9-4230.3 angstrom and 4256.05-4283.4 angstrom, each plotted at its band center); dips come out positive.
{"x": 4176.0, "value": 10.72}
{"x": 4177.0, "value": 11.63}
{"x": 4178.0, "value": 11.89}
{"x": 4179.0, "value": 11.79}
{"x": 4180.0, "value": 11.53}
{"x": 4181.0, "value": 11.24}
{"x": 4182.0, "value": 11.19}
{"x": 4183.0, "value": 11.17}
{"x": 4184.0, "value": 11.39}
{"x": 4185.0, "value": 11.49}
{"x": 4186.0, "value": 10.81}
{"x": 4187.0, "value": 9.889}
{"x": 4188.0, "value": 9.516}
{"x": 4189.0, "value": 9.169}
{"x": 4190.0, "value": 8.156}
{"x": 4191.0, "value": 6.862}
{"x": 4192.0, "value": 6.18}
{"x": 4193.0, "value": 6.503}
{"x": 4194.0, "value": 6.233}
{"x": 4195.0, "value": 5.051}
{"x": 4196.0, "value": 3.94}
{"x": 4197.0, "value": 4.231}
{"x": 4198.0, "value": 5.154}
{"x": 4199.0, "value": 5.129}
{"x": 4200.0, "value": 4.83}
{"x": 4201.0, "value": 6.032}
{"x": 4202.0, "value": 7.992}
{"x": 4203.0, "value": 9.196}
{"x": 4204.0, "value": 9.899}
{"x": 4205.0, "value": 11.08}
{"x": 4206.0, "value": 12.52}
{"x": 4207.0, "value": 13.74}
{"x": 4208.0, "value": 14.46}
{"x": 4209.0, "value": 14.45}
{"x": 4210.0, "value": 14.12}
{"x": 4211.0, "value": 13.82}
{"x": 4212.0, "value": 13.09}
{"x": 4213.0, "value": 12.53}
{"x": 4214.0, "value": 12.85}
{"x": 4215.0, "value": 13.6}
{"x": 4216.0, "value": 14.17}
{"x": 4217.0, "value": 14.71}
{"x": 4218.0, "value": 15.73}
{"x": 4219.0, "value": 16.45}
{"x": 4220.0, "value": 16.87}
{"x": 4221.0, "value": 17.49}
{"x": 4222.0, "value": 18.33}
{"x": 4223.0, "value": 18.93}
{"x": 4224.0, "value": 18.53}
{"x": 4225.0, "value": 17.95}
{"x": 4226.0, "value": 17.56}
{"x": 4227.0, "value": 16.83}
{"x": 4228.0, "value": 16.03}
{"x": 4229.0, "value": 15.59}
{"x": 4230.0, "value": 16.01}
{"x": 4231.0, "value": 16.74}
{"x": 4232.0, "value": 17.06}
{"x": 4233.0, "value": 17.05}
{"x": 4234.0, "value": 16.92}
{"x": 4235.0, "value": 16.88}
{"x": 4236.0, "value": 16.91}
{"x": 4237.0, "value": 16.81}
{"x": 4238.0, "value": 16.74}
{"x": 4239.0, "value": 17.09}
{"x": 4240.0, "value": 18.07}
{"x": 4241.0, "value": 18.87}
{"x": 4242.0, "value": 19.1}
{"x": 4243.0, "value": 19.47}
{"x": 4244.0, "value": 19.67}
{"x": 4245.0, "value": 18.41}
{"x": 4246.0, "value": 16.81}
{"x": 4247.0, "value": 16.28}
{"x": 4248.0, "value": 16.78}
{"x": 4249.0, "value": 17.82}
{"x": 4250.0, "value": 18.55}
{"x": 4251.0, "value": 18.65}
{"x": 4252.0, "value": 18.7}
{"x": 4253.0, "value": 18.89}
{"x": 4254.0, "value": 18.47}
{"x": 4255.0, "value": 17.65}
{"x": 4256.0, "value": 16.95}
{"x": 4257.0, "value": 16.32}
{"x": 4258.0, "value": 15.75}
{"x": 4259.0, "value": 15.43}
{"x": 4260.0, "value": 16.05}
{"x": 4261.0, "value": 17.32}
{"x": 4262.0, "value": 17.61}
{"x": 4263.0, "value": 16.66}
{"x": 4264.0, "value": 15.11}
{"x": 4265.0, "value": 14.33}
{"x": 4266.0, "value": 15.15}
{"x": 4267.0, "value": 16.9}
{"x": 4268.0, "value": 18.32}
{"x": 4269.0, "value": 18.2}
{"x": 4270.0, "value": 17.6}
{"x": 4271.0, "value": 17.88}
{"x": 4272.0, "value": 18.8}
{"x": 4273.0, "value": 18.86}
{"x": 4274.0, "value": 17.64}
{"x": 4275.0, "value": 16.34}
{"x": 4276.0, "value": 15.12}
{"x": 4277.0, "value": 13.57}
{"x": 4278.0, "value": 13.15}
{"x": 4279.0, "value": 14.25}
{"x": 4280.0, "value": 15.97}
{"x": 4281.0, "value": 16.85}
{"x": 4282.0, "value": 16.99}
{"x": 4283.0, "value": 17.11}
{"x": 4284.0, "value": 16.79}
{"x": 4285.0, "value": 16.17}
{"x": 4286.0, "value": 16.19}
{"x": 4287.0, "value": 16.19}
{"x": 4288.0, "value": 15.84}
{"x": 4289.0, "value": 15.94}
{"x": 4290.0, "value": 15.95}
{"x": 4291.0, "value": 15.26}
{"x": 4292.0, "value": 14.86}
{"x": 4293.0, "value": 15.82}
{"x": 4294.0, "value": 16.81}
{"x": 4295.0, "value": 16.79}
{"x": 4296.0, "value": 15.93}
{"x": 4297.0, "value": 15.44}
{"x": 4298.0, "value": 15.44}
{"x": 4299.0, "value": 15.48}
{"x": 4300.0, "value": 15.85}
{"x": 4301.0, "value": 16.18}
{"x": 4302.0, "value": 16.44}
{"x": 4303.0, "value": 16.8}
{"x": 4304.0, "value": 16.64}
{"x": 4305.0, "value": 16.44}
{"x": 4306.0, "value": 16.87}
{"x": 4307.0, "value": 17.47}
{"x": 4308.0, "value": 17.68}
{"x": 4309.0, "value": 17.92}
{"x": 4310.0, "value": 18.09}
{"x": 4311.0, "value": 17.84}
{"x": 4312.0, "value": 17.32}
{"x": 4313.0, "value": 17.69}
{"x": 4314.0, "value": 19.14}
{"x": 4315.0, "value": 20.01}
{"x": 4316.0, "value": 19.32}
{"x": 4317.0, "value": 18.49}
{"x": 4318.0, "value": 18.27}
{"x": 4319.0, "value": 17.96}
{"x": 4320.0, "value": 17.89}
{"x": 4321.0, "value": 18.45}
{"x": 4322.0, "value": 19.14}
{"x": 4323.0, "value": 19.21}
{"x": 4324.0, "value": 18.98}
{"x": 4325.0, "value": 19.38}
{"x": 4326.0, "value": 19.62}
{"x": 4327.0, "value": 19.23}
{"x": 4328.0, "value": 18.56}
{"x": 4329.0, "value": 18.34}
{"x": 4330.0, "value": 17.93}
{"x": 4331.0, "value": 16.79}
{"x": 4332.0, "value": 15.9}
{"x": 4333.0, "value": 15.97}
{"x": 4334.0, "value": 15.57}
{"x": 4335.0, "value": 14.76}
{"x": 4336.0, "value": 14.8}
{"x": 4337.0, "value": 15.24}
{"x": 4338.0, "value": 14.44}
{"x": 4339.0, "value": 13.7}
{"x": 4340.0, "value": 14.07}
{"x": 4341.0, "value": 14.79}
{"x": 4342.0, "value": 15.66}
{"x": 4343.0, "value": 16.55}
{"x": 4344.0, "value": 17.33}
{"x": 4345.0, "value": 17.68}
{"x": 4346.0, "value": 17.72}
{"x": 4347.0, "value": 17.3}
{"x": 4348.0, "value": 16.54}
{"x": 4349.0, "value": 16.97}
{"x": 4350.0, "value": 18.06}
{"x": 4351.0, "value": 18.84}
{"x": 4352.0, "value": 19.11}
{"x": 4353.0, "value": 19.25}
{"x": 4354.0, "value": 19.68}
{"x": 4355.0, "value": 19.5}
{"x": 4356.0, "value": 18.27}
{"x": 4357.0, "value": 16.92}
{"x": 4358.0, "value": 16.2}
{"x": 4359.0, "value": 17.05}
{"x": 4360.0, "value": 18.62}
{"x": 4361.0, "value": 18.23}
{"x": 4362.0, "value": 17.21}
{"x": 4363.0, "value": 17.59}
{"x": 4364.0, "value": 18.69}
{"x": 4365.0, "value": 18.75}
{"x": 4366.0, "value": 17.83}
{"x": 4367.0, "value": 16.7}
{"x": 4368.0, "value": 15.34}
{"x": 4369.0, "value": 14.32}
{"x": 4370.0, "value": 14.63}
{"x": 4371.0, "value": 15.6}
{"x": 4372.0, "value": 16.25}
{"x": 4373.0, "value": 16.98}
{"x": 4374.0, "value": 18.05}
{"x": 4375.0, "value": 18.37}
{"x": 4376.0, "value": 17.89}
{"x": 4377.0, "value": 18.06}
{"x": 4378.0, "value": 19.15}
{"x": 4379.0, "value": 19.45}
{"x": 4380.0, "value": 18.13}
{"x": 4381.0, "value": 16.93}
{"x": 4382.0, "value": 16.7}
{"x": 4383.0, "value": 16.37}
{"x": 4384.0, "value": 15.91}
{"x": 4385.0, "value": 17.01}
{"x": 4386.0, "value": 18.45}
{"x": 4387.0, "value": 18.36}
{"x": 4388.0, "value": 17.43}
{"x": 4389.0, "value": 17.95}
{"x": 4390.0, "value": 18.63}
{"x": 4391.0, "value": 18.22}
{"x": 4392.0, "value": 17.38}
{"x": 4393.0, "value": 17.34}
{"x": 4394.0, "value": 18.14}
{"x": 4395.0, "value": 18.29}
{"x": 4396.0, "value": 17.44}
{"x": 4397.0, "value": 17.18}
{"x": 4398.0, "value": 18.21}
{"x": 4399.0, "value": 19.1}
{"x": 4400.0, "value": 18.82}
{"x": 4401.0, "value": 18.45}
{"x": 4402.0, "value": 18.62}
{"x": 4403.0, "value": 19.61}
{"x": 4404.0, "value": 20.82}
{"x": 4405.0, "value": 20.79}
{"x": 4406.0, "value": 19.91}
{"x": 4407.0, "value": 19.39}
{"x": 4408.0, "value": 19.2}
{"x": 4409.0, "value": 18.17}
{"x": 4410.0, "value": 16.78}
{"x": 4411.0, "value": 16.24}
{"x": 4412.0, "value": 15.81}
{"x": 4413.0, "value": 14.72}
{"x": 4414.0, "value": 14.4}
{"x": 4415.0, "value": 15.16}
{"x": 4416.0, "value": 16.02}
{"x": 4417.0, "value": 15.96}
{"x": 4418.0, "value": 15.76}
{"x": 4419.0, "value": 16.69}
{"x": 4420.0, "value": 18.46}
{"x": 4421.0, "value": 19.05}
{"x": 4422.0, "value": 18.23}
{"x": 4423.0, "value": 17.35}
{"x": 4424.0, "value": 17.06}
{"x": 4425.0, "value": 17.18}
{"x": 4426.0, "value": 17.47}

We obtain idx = -3.3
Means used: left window 15.2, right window 16.4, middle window 17.5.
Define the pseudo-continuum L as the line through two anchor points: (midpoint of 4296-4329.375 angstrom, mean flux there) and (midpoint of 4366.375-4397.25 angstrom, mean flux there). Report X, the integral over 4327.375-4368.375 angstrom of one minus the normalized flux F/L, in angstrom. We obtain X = 1.1 angstrom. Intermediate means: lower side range 17.8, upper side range 17.3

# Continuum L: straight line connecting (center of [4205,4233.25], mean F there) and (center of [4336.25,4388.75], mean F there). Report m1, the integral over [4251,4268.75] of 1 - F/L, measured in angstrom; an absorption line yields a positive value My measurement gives -1.0 angstrom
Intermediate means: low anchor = 15.5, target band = 16.9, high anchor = 17.2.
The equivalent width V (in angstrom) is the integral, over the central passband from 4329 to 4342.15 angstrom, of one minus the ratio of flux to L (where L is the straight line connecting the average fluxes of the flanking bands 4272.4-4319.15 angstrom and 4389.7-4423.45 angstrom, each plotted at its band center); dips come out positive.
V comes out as 1.23 angstrom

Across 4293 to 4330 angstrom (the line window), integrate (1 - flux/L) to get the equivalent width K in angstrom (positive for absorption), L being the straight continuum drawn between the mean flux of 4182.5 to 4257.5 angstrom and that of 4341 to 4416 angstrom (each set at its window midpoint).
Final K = -3.7 angstrom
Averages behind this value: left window 13.9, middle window 17.7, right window 17.6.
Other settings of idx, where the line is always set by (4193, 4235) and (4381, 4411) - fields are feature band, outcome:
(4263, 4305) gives -3.6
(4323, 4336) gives -1.0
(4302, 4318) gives -2.1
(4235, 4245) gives -3.2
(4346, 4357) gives -0.9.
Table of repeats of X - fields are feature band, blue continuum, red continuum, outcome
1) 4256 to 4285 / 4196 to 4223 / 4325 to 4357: -4.2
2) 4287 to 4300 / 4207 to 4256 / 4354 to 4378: 0.9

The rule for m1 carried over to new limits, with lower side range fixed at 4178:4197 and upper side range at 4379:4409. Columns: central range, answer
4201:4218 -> -4.37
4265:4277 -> -4.11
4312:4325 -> -3.35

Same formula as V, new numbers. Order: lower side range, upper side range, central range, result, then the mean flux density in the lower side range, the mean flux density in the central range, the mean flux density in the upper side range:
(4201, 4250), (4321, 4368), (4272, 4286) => 0.25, 15.7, 16.2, 17.4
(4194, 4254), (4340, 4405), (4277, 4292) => 0.09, 14.7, 15.8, 17.7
